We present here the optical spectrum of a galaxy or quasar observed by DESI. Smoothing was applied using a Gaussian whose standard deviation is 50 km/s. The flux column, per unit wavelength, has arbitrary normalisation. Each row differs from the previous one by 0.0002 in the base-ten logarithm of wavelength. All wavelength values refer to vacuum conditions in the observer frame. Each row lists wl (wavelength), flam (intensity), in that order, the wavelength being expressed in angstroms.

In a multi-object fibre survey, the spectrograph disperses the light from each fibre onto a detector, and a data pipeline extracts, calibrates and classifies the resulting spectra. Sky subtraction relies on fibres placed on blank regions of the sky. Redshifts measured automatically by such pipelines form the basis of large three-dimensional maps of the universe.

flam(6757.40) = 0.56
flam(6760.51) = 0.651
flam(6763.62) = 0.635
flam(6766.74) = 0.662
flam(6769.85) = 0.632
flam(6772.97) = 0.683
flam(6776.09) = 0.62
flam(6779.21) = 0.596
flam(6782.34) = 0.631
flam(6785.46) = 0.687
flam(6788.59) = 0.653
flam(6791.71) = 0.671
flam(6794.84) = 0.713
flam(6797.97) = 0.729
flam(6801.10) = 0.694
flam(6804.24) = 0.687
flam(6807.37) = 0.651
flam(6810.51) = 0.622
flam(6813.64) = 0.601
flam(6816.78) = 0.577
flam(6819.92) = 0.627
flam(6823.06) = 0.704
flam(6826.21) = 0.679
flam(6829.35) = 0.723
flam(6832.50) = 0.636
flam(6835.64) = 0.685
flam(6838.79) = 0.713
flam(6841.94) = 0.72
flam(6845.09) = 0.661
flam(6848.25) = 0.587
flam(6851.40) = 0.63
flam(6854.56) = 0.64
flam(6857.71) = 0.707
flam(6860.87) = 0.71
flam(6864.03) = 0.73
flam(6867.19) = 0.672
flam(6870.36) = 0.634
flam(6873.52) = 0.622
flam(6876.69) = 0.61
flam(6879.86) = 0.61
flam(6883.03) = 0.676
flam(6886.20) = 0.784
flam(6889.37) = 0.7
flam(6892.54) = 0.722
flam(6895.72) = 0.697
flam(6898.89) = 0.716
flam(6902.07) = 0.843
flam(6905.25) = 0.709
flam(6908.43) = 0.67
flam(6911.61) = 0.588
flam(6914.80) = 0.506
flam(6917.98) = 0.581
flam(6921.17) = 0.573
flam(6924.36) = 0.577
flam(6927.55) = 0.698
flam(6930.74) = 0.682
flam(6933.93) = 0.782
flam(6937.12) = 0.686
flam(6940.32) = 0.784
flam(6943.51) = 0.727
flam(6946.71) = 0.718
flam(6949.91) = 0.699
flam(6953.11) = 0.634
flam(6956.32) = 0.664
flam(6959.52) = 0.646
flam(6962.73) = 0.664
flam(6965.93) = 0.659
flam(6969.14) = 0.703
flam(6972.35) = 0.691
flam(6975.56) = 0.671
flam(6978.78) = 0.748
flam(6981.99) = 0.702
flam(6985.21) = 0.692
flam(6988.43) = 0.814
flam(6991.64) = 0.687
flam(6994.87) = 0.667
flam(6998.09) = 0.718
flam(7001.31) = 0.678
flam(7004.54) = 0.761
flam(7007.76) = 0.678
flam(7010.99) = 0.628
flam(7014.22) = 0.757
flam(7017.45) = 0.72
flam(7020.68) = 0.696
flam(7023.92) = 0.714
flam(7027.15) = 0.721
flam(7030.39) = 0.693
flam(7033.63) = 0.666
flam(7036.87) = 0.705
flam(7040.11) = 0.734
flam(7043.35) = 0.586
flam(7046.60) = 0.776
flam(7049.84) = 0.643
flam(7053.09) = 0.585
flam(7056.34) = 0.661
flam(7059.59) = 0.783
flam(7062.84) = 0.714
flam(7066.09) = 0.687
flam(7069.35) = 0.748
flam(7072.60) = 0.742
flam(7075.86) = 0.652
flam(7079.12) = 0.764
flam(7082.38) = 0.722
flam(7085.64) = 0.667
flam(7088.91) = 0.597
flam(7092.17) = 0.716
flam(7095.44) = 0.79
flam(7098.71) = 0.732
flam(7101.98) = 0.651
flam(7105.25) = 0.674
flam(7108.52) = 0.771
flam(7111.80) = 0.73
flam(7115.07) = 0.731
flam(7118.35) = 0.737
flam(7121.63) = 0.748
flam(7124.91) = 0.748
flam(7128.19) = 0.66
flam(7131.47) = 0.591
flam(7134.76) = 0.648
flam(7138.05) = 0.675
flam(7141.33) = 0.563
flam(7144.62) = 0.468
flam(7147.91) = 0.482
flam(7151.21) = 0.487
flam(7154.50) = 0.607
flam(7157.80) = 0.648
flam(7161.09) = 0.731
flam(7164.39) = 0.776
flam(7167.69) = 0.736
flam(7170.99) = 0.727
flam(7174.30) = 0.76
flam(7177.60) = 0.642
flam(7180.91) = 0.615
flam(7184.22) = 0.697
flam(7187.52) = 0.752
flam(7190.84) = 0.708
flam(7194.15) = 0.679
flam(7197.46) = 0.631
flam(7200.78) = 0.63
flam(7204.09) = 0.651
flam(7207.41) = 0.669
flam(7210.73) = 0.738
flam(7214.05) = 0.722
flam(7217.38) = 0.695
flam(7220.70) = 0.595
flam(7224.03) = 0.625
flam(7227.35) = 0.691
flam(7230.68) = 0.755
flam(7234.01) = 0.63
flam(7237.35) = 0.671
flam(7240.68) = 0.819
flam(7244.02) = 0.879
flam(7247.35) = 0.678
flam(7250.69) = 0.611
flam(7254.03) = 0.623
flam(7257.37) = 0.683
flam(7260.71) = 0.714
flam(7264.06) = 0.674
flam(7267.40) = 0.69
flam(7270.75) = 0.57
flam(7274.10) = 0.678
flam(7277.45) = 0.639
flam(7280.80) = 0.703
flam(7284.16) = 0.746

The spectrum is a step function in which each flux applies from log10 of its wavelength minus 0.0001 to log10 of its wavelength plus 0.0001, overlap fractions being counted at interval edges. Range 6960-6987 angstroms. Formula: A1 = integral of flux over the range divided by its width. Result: 0.69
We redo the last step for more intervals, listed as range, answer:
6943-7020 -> 0.696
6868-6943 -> 0.673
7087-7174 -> 0.671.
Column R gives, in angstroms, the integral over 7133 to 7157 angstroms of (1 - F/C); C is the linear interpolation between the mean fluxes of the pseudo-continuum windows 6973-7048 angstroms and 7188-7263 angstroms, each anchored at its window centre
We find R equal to 4.5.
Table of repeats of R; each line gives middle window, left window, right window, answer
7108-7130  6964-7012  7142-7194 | -2.0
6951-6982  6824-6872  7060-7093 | 0.6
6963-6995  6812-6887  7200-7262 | -1.5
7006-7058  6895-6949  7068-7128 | 1.2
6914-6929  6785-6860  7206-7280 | 1.8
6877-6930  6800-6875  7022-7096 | 0.7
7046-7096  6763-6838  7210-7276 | -1.8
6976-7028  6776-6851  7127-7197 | -4.4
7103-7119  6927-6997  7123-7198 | -1.4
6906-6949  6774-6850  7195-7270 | 0.4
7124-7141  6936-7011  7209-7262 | 1.1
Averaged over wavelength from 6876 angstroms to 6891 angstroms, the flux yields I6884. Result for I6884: 0.68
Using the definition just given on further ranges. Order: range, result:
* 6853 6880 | 0.662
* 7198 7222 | 0.671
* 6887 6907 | 0.733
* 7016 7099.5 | 0.7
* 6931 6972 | 0.697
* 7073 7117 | 0.709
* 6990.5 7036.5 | 0.699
